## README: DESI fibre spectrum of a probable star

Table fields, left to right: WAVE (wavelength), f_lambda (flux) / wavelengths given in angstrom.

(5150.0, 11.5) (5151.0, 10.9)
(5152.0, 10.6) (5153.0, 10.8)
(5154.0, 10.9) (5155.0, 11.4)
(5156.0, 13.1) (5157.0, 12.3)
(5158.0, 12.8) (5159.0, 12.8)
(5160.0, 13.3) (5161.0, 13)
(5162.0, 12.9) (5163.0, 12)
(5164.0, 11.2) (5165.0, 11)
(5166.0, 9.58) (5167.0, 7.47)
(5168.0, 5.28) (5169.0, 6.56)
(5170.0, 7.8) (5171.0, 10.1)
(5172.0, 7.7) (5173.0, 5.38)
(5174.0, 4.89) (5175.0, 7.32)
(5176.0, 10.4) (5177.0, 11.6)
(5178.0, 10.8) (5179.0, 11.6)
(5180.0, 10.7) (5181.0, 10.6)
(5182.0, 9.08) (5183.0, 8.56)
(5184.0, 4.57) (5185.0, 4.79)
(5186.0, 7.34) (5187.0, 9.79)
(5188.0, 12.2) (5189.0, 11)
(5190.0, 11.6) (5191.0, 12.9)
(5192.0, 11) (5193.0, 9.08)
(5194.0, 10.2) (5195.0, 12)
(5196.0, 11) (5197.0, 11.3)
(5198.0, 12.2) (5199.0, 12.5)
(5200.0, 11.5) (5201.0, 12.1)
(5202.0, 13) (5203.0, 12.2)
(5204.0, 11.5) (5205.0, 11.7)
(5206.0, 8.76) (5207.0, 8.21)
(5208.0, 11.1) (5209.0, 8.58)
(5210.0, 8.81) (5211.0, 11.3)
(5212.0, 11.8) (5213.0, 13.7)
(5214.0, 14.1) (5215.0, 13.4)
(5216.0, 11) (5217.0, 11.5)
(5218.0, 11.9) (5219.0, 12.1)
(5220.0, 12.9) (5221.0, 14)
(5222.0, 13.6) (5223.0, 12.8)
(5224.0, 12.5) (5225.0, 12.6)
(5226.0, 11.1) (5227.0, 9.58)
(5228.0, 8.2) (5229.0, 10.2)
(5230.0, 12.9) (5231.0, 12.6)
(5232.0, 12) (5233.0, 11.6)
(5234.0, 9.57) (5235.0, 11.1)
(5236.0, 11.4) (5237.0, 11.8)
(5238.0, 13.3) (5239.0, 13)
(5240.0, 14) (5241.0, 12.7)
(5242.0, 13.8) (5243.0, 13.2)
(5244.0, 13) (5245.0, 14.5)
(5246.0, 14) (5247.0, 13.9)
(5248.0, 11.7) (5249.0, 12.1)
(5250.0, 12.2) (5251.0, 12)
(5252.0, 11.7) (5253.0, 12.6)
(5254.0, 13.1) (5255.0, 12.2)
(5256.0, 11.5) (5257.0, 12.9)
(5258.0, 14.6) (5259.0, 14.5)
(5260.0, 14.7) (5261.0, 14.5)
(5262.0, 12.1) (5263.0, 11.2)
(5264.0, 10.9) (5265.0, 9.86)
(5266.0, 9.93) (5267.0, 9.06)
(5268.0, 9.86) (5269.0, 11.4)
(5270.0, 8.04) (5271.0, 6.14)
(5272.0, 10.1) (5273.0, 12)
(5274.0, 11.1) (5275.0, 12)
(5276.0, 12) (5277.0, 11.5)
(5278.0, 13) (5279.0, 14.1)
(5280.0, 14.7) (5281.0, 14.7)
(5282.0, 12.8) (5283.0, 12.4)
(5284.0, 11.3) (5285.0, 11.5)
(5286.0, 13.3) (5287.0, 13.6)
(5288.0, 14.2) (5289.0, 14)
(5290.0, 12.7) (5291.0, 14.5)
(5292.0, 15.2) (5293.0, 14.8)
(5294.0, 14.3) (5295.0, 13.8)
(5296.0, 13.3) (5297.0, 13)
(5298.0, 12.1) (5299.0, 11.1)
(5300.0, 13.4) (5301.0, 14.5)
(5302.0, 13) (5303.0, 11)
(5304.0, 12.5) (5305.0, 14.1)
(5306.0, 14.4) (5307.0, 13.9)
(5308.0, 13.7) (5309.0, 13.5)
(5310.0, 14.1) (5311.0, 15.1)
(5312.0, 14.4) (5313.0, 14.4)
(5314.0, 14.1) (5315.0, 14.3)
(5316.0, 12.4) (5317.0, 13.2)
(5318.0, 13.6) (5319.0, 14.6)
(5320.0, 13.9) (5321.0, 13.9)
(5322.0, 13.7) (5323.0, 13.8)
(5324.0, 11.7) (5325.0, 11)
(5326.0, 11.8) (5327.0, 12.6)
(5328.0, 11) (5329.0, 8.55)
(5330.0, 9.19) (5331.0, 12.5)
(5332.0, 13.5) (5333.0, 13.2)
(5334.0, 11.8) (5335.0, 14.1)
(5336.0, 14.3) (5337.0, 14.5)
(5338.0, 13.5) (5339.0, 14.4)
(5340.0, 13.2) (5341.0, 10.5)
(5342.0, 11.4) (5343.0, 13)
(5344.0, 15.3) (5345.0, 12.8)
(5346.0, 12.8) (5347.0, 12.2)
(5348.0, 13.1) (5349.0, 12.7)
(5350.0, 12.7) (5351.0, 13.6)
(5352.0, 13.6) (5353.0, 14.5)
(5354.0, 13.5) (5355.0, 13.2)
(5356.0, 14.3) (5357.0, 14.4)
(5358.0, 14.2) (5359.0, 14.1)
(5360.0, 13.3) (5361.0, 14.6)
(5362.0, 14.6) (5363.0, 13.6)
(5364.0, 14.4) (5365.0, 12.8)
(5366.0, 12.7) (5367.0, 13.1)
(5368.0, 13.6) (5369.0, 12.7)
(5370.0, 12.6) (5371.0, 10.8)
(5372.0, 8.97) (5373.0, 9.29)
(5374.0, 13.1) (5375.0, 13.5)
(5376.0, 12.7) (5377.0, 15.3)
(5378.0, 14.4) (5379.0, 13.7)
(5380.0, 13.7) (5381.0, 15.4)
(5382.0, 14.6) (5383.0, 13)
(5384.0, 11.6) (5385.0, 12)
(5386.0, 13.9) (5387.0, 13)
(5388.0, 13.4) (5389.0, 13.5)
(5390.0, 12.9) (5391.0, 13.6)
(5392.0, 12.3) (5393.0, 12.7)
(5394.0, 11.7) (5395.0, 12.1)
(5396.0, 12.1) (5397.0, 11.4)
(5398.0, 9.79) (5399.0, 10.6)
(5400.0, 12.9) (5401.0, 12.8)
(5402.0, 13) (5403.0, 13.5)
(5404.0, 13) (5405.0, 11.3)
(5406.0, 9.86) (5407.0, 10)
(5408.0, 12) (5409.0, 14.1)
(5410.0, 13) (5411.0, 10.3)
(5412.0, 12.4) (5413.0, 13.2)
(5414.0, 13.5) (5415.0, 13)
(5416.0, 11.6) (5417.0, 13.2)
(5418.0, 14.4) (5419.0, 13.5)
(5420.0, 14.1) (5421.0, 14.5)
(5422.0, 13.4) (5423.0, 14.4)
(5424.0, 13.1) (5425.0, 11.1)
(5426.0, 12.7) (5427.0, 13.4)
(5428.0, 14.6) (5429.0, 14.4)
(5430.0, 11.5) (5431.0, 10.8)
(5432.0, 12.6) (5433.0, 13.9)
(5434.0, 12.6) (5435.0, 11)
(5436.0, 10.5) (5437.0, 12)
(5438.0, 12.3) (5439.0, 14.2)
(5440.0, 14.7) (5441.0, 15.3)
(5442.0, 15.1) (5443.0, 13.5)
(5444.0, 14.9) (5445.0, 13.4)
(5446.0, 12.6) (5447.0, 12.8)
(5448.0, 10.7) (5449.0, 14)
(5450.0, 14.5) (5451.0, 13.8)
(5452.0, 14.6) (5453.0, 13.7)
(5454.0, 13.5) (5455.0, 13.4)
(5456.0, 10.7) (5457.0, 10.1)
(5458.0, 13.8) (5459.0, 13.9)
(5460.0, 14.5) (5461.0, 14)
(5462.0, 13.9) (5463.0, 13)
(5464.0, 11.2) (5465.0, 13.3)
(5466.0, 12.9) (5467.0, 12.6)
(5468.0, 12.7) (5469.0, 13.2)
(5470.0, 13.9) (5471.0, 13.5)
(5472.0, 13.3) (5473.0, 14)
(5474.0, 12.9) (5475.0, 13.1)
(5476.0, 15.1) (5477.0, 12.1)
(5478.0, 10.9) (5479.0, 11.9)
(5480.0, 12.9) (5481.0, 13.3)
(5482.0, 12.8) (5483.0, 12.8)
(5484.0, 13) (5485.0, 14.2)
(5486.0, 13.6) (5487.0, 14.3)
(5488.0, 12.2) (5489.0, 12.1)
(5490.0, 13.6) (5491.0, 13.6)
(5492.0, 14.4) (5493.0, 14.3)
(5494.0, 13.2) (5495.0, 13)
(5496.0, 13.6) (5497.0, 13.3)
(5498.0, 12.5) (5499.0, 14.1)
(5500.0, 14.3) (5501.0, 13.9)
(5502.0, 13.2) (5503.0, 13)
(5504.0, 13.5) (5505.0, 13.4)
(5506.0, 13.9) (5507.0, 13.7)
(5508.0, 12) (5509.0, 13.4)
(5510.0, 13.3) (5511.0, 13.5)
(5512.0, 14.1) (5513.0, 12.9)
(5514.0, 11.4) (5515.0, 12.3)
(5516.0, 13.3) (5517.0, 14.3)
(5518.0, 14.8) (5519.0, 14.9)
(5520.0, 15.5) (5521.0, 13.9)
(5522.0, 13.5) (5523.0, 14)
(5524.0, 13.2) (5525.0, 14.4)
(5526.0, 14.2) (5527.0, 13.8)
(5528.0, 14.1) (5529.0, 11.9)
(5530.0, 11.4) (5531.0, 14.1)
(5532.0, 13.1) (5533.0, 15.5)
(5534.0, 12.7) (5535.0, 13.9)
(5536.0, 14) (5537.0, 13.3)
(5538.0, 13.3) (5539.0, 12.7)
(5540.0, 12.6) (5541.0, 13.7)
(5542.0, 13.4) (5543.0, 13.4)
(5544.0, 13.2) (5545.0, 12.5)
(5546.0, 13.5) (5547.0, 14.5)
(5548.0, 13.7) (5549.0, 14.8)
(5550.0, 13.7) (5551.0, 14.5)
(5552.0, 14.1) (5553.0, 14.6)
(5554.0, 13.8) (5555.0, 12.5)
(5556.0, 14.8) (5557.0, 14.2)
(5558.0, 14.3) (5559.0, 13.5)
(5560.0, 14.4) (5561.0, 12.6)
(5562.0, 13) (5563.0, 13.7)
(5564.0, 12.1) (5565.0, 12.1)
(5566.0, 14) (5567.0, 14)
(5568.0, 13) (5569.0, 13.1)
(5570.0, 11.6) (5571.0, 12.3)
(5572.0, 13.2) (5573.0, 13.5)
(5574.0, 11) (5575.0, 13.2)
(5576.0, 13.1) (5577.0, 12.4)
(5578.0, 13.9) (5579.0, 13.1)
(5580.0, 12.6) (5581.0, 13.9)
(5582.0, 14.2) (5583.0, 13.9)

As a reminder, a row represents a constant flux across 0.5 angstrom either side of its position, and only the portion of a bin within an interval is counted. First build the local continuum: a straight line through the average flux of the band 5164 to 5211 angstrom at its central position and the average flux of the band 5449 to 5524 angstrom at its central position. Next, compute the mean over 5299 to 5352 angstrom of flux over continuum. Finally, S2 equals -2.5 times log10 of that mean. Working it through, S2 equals -0.15 mag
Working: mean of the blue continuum 9.76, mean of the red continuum 13.3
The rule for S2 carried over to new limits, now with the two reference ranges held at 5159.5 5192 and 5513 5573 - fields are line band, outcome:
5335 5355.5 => -0.17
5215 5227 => -0.23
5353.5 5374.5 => -0.13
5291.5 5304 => -0.22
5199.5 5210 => -0.10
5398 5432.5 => -0.05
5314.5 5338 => -0.15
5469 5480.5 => -0.02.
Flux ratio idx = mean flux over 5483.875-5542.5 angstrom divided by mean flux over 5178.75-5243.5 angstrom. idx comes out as 1.20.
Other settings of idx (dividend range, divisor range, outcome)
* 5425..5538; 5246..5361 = 1.04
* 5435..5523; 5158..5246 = 1.21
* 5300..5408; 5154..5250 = 1.17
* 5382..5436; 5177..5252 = 1.10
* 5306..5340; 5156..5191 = 1.35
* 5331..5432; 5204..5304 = 1.06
